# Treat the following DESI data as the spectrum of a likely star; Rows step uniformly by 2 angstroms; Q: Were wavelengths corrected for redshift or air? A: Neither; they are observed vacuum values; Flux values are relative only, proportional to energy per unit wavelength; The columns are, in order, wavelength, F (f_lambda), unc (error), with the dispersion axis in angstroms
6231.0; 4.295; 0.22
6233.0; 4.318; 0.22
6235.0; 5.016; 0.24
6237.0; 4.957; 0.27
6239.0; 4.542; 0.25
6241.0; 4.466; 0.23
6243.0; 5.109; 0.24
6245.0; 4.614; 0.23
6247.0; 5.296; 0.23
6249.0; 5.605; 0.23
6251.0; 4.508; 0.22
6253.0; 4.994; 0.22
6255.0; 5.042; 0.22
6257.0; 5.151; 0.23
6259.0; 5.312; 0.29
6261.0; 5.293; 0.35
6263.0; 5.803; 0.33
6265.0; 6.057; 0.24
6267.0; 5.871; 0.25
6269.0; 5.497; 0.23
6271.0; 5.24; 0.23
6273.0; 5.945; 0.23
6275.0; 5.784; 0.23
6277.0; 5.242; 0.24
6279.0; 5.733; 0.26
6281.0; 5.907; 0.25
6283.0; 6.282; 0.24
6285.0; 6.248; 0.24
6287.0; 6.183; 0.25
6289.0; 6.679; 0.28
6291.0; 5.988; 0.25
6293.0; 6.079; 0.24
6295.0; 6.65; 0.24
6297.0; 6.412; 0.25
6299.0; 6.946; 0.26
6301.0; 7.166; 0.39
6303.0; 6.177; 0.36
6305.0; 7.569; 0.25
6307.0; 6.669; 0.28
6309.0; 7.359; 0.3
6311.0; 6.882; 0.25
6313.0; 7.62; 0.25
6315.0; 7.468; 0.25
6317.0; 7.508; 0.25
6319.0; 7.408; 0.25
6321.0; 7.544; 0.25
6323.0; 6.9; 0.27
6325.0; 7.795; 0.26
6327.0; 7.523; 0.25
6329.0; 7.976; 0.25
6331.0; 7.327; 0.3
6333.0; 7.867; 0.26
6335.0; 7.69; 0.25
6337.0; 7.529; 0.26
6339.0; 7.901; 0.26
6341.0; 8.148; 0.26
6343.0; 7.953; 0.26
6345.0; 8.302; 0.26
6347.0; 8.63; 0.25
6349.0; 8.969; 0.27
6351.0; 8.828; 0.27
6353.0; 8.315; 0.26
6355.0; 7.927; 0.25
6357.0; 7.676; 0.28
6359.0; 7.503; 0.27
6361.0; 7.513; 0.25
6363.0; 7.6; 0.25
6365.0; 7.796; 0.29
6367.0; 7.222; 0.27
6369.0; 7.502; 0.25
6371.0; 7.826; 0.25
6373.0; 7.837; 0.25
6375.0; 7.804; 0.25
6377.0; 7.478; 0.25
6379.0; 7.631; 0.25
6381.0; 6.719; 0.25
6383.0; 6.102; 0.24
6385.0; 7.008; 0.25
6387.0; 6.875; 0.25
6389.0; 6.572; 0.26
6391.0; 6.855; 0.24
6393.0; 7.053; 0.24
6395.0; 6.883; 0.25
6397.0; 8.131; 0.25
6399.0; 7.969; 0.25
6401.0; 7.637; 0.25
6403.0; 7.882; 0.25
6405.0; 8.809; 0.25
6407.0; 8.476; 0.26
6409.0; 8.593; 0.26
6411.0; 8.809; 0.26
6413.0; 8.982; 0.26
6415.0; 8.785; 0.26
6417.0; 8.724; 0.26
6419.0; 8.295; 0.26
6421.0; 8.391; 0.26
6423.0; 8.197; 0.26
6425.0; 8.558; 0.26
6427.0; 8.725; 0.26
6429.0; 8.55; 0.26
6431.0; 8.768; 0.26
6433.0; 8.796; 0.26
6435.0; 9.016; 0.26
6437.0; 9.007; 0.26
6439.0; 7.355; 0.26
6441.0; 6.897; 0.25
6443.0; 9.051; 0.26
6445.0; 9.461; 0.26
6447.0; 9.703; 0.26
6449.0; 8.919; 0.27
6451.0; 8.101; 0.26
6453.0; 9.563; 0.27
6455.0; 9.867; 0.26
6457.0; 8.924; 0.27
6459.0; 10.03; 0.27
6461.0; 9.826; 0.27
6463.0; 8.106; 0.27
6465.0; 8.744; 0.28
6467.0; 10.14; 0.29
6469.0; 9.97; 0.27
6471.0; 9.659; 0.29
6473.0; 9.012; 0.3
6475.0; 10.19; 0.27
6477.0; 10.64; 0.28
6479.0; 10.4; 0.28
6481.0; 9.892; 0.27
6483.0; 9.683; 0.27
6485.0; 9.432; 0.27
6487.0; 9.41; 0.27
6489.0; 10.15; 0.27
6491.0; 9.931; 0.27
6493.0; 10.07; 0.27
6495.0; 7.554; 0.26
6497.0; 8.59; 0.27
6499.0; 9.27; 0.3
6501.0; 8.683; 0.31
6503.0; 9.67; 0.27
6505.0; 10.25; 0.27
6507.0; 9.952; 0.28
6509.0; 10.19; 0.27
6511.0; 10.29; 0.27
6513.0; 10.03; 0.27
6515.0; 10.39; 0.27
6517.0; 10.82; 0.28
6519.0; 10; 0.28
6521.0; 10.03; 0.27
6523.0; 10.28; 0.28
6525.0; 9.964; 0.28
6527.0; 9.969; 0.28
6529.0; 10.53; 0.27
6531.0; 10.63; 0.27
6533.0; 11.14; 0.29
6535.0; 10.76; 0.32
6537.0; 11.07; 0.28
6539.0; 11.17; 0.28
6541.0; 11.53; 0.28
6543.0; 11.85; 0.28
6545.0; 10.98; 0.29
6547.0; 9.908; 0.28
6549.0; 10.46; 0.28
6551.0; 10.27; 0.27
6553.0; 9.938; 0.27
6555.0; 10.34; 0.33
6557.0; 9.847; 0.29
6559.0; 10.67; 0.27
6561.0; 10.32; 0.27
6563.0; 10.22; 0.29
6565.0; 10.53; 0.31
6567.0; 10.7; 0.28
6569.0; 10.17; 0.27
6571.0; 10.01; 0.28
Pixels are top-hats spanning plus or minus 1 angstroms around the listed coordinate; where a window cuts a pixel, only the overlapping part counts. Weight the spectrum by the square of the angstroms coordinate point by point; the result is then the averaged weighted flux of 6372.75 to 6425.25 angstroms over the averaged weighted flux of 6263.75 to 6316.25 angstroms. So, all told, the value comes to 1.27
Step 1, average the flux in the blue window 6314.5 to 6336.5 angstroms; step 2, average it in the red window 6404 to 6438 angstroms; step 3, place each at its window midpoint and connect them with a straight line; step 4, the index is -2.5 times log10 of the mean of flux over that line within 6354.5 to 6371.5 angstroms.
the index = 0.05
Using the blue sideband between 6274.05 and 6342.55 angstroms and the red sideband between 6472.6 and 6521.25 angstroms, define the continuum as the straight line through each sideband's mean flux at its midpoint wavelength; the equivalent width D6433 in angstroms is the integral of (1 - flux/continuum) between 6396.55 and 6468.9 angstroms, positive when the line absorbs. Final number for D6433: 0.7 angstroms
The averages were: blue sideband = 6.95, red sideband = 9.79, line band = 8.74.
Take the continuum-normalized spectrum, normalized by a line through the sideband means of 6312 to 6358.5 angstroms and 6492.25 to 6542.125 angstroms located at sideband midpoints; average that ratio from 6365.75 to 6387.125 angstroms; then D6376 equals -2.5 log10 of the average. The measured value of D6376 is 0.15 mag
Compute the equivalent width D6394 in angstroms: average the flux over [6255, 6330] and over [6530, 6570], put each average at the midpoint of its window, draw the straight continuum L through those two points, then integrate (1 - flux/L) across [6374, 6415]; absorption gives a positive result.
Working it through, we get 2.4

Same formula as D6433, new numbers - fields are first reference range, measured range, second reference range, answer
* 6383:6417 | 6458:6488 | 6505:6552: -1.0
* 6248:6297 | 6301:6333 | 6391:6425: -3.9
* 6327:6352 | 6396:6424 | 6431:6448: 0.3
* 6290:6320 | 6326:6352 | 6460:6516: -2.1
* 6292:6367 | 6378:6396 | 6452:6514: 3.2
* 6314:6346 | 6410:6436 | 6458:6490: 0.9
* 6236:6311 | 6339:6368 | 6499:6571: -3.3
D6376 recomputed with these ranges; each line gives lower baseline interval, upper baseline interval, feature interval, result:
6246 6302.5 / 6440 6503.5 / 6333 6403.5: -0.02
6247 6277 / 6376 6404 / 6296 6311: -0.15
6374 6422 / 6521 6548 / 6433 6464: -0.01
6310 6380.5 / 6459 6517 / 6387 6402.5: 0.16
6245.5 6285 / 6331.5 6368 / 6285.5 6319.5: -0.04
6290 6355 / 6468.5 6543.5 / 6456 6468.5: 0.02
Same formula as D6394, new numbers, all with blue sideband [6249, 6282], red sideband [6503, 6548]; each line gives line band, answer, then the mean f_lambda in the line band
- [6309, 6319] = -1.5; 7.37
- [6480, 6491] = 0.0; 9.73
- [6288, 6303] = -1.2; 6.53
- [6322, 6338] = -2.0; 7.58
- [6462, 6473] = 0.1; 9.3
